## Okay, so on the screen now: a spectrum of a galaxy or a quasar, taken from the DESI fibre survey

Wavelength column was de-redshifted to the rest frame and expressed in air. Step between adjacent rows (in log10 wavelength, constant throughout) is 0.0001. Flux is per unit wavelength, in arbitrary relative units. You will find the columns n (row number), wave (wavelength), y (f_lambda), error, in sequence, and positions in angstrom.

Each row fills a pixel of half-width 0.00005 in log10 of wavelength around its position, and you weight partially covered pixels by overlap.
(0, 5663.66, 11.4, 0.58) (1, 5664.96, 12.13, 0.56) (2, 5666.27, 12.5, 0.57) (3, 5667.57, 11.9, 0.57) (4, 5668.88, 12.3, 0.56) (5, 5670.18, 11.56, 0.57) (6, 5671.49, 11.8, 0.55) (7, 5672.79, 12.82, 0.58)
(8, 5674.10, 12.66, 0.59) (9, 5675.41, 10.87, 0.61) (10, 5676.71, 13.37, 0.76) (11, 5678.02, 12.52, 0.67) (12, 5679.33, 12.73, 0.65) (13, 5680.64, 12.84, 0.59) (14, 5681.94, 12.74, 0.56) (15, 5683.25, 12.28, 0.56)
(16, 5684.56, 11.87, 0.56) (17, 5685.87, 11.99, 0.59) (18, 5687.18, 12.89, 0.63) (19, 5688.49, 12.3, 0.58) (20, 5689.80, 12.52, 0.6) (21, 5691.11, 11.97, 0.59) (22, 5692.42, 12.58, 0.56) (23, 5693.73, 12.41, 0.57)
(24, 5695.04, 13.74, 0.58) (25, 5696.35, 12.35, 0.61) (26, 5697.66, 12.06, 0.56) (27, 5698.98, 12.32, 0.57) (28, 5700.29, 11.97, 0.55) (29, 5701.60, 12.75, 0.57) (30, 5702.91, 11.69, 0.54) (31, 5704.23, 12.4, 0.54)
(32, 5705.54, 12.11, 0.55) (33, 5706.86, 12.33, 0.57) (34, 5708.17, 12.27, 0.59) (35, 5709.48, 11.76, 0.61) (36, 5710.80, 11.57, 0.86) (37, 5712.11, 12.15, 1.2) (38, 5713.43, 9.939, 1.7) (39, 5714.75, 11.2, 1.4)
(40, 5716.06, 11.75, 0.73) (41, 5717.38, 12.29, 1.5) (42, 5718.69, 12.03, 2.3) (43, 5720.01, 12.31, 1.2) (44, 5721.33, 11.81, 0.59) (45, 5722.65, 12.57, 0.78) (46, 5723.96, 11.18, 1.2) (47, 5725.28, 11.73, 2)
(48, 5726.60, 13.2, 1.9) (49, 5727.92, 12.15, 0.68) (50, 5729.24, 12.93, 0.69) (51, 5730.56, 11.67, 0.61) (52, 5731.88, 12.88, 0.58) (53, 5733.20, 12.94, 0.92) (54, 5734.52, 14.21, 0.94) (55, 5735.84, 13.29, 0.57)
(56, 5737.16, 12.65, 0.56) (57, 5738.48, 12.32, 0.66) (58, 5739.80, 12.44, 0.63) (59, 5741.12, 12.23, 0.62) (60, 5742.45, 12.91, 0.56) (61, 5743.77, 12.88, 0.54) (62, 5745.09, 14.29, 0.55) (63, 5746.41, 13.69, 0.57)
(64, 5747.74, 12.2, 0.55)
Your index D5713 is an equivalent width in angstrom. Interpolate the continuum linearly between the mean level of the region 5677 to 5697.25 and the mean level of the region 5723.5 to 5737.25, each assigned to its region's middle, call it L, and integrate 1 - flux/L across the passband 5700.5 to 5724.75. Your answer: 1.34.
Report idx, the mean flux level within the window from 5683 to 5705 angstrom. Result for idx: 12.4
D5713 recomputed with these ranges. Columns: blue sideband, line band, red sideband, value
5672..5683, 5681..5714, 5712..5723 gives -0.2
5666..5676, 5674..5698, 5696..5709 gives -0.7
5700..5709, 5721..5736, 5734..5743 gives 0.1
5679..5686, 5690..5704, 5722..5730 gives 0.0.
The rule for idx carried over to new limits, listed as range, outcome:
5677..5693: 12.5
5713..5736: 12.2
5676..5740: 12.3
